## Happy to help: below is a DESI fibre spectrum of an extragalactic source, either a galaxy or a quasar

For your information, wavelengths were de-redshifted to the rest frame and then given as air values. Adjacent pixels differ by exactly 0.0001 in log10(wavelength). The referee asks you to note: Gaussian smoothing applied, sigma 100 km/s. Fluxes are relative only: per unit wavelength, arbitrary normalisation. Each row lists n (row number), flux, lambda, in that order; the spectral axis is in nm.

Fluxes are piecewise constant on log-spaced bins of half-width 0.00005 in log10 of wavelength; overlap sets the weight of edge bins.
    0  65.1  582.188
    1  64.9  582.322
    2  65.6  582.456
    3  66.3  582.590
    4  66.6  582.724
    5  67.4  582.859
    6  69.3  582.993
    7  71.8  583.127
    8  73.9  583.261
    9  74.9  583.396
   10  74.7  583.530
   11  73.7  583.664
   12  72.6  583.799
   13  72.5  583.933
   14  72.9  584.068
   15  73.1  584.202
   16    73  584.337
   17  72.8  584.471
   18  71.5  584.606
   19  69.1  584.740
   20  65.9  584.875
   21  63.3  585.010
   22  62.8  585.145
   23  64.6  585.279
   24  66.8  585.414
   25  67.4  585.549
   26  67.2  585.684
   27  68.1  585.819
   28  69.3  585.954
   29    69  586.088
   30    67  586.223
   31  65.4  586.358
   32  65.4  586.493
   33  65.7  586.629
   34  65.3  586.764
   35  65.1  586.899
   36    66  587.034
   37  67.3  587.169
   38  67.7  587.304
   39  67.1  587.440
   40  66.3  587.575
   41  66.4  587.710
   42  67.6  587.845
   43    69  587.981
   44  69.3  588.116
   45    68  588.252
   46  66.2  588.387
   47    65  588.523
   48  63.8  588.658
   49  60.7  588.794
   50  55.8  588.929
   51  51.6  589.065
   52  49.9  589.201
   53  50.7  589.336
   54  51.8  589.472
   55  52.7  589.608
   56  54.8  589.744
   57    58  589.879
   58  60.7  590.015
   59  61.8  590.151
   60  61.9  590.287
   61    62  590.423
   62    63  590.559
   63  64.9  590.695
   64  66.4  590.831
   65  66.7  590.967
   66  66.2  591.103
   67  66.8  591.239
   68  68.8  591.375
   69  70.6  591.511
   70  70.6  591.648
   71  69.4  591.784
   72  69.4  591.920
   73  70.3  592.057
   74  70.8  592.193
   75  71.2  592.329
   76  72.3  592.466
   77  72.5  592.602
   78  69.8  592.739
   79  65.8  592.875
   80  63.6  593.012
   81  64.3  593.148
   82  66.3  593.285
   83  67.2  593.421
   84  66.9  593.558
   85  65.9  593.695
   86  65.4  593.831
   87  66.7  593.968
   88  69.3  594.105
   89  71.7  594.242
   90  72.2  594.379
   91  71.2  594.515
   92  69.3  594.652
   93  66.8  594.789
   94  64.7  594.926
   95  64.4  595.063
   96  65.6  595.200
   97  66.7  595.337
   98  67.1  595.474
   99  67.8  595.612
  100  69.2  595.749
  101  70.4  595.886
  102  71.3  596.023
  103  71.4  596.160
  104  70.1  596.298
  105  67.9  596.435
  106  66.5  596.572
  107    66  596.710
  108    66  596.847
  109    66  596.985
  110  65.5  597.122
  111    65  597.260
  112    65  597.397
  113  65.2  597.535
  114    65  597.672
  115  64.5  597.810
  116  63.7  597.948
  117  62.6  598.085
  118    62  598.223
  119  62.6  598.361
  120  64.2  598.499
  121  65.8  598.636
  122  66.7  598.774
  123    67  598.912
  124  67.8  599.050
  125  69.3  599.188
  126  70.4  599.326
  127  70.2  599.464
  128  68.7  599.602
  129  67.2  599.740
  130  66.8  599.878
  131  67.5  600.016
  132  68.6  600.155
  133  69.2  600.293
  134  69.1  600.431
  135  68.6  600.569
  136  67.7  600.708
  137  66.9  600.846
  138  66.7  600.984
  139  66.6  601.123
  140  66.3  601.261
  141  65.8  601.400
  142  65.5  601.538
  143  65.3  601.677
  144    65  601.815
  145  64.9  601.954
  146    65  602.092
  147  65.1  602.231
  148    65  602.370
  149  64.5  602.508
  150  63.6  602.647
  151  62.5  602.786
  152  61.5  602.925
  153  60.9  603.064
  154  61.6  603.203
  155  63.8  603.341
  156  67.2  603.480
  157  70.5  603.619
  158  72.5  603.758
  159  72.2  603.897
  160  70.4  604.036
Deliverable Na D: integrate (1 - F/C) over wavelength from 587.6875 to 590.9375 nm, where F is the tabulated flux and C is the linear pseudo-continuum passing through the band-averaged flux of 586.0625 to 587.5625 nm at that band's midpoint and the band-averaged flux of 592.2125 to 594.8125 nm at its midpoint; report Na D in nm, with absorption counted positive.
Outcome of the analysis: 0.30 nm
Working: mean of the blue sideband 66.3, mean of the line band 60.9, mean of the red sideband 68.4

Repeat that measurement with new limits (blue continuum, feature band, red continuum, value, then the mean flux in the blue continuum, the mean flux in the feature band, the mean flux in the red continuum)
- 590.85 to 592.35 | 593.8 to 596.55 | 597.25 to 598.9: -0.082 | 69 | 68.5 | 64.4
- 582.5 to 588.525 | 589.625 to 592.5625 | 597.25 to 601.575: 0.079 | 68.5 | 65.9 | 66.5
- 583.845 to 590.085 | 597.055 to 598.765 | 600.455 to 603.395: 0.015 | 64.8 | 64.3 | 65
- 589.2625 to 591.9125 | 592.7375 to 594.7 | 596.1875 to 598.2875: -0.111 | 62.7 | 67.6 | 65.5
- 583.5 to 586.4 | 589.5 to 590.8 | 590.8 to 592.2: 0.168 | 69.2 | 59.9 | 68.7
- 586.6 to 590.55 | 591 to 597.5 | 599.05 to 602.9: -0.395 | 62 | 68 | 66.7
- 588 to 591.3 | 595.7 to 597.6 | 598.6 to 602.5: -0.078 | 60.9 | 67.5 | 67.1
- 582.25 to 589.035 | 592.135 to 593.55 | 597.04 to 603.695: -0.032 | 67.7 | 68.3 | 65.8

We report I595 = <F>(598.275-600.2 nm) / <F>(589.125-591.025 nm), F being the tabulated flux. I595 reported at 1.1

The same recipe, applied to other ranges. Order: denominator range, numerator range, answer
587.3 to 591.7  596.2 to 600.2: 1.06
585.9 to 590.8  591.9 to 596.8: 1.09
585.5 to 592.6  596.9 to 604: 1.02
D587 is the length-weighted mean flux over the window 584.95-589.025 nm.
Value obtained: 65.9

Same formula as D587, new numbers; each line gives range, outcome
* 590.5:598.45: 67.3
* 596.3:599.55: 66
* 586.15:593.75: 64.7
